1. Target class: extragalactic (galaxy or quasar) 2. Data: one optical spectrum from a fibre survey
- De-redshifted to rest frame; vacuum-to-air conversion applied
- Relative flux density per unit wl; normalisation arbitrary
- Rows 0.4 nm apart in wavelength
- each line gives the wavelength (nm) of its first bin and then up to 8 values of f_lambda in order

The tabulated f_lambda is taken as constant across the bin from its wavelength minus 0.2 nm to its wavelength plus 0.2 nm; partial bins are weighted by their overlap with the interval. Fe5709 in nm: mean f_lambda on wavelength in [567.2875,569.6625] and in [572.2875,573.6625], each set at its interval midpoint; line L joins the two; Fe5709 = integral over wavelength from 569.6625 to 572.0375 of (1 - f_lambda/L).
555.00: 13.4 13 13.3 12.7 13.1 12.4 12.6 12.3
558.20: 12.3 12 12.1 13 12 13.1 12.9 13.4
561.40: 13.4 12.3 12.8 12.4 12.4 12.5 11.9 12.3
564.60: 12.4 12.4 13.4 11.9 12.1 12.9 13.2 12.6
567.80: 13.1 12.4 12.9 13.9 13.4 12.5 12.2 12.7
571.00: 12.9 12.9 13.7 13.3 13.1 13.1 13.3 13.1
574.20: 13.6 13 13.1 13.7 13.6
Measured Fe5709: 0.052 nm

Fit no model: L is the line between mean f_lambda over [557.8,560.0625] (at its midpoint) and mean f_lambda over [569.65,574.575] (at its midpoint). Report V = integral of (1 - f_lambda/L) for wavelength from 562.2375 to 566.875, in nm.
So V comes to 0.064 nm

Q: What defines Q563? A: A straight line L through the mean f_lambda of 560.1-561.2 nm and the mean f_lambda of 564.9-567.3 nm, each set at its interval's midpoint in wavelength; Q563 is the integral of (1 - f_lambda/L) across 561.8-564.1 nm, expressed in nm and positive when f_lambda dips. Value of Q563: 0.098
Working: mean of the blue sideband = 13.1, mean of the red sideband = 12.7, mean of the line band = 12.4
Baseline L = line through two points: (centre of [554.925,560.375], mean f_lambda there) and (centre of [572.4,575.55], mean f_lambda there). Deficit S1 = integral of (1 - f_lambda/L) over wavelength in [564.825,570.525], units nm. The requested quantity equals 0.103 nm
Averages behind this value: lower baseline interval 12.6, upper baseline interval 13.2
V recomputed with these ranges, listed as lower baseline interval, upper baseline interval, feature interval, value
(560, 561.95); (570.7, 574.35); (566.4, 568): 0.02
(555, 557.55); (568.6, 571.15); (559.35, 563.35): 0.05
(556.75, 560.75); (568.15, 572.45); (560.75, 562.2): -0.05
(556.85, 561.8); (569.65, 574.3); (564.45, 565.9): 0.03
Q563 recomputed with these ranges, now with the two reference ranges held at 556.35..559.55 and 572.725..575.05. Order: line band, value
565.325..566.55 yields 0.04 nm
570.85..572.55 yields -0.01 nm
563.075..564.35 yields 0.05 nm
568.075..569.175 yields -0.01 nm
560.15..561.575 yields -0.07 nm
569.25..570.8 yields 0.04 nm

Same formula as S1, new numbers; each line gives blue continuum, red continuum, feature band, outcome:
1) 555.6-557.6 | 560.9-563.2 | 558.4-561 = 0.04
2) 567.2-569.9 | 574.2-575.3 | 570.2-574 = 0.01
